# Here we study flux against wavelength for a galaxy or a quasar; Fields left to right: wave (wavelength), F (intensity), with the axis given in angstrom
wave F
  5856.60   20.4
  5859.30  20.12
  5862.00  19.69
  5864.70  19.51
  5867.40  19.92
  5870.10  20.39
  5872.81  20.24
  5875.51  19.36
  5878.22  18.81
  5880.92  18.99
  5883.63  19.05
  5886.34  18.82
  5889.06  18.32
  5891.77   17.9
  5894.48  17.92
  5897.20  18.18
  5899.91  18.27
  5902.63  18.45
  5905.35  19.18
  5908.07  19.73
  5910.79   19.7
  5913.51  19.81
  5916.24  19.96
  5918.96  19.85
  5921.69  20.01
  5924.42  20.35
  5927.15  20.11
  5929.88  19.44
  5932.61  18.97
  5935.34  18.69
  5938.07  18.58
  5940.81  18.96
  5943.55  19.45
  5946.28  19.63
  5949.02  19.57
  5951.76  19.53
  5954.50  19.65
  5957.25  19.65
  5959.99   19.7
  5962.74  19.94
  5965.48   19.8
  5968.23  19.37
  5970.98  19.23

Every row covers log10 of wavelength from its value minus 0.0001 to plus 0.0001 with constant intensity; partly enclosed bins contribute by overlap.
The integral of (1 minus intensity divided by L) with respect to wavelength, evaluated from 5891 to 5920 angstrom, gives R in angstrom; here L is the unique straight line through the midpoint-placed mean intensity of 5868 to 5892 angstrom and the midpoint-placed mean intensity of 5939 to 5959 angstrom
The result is 0.4 angstrom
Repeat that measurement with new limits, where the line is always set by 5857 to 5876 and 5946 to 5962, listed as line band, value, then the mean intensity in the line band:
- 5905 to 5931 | -0.1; 19.8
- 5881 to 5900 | 1.4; 18.4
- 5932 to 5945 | 0.5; 18.9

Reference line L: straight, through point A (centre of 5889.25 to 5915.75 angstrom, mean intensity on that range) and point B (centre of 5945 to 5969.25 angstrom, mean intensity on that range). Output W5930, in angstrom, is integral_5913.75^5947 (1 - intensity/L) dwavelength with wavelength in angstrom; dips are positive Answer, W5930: -0.47 angstrom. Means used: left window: 18.8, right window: 19.7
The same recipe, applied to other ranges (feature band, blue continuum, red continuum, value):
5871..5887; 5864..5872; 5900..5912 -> 0.4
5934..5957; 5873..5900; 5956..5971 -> 0.2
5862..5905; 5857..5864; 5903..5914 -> 1.6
